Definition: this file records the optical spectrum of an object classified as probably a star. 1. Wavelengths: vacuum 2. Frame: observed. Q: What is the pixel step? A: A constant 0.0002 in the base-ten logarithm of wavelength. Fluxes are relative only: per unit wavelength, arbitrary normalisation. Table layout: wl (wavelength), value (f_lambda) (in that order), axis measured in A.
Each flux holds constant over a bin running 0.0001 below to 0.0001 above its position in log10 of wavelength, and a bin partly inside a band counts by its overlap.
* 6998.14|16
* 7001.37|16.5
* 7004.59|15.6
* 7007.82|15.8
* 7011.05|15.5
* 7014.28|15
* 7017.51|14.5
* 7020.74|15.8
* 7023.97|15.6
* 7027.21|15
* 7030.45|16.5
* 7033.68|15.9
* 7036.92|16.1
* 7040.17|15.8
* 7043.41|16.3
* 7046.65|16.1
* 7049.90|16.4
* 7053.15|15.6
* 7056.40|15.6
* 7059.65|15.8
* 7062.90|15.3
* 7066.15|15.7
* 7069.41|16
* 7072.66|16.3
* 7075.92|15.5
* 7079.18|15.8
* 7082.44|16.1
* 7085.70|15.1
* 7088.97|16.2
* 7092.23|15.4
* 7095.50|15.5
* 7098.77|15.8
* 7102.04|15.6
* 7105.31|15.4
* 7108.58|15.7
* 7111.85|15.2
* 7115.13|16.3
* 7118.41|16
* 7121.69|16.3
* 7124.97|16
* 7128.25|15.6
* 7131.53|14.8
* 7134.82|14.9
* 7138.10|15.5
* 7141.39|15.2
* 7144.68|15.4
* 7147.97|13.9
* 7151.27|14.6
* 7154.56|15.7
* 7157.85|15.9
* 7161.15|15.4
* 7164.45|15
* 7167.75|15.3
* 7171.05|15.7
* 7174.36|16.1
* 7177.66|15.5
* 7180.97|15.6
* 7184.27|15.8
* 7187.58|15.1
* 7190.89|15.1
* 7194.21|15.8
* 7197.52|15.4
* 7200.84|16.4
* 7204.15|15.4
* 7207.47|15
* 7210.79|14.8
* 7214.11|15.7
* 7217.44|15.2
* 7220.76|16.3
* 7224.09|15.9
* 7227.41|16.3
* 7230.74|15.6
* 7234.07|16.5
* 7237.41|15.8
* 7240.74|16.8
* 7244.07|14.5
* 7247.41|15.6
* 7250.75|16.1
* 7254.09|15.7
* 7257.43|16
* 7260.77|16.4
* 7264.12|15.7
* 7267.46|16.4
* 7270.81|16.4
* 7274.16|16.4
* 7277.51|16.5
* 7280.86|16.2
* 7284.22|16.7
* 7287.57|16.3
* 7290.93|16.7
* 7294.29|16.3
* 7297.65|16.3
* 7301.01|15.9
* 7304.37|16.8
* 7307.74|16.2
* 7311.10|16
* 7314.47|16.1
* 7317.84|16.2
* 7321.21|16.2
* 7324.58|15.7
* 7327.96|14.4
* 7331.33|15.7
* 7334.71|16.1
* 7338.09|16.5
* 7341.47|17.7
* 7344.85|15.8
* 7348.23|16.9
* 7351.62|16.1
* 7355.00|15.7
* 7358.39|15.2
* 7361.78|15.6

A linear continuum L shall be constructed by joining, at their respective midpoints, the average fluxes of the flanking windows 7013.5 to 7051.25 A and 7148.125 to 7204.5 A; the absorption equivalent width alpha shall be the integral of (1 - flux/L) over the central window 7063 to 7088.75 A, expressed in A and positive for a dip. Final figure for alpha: -0.2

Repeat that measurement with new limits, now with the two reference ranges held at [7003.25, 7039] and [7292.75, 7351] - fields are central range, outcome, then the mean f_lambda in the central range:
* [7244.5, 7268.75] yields 0.2 A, 15.9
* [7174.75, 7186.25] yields 0.2 A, 15.7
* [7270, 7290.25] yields -0.4 A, 16.4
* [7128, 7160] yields 1.4 A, 15.1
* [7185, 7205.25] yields 0.5 A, 15.5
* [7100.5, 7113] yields 0.2 A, 15.5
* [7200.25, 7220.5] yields 0.7 A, 15.4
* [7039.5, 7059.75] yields -0.4 A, 16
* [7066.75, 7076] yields -0.2 A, 16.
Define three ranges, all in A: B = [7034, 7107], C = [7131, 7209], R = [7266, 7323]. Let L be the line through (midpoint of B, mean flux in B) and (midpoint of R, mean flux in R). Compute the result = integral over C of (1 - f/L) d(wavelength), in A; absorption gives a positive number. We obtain 3.2 A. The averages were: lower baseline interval 15.8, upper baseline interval 16.3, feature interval 15.4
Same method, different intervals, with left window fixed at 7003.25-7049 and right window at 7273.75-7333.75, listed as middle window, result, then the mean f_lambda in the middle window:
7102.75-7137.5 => 0.5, 15.6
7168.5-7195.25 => 0.6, 15.6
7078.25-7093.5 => 0.1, 15.7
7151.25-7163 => 0.3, 15.5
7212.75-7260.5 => 0.5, 15.9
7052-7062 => 0.1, 15.6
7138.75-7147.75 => 0.4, 15.1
